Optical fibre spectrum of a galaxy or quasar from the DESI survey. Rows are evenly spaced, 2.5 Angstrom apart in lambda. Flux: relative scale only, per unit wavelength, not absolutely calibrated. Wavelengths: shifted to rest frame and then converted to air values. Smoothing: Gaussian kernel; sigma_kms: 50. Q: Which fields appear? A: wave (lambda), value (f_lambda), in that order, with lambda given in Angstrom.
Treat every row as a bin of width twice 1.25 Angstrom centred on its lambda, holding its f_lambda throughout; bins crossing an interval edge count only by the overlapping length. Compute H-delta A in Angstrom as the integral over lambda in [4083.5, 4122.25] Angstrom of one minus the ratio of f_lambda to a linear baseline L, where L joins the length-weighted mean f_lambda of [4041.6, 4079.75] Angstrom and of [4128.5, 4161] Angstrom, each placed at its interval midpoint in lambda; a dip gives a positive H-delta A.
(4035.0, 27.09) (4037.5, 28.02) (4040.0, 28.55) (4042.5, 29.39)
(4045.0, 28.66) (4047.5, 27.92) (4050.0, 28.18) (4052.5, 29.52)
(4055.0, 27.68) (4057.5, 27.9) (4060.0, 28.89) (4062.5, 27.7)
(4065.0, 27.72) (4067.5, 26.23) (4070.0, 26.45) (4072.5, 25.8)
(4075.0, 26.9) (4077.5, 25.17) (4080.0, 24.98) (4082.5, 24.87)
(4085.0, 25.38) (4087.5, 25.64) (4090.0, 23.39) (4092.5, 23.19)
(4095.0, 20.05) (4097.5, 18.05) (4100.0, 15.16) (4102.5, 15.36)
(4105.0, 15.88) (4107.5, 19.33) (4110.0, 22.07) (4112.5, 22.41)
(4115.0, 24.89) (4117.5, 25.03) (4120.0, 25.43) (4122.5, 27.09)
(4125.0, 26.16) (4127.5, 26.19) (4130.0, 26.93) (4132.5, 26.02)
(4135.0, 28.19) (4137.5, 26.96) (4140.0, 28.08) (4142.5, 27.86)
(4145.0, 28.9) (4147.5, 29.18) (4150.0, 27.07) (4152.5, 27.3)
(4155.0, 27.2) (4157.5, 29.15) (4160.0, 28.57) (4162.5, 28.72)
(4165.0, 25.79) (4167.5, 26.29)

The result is 8.5 Angstrom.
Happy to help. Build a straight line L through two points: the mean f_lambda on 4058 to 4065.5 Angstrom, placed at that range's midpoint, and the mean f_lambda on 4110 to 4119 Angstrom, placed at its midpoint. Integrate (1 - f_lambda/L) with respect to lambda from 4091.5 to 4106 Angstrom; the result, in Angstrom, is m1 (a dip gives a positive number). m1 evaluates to 4.2 Angstrom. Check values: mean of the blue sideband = 28.1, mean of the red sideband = 23.9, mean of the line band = 17.9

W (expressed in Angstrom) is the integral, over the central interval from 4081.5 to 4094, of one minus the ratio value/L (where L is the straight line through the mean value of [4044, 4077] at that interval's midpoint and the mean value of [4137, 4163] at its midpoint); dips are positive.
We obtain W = 1.5 Angstrom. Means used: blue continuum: 27.6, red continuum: 28.1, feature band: 24.4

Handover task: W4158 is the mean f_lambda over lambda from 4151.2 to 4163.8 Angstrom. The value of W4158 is 28.2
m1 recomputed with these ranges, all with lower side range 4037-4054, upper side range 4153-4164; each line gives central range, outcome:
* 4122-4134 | 0.8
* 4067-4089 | 2.2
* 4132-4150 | 0.3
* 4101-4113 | 4.1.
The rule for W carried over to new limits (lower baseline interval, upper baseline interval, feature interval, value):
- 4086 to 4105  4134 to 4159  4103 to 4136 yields -0.3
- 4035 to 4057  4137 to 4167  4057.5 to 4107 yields 8.2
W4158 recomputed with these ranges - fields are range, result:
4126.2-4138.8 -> 26.9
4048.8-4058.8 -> 28.3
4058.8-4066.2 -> 28.1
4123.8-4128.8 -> 26.2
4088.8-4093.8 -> 23.3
